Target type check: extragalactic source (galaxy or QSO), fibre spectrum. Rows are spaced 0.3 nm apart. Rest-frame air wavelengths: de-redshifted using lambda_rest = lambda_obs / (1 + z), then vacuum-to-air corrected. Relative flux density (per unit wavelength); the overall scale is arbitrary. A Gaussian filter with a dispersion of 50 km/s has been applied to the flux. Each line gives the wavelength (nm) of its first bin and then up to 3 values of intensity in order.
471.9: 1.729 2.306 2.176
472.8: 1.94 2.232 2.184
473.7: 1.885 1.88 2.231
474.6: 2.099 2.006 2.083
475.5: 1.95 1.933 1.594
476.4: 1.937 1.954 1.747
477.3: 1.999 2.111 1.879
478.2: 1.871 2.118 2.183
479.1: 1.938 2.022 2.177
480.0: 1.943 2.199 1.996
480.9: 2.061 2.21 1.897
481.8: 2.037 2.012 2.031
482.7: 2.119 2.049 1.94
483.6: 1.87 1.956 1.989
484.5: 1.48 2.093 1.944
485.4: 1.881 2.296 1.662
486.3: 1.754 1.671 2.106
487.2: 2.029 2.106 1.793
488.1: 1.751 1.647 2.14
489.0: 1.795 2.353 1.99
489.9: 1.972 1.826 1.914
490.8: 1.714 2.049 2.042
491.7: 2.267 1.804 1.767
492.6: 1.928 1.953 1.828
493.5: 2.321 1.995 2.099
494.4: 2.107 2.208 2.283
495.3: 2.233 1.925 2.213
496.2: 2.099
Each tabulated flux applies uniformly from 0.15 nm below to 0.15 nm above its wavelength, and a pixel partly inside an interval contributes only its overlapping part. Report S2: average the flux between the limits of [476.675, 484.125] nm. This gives 2.01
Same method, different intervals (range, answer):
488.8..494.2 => 1.98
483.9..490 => 1.92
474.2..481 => 2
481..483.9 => 2.02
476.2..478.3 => 1.92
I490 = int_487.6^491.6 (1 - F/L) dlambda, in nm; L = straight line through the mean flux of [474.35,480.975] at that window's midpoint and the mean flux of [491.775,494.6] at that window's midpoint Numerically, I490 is 0.12 nm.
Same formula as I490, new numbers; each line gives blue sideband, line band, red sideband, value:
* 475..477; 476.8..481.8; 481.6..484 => -0.19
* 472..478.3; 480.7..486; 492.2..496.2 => 0.12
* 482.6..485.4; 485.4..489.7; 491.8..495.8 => 0.08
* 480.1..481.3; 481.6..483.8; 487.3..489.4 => 0.06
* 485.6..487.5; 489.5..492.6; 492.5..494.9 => 0.12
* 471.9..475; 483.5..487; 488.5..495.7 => 0.26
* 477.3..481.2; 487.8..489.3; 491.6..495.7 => 0.12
